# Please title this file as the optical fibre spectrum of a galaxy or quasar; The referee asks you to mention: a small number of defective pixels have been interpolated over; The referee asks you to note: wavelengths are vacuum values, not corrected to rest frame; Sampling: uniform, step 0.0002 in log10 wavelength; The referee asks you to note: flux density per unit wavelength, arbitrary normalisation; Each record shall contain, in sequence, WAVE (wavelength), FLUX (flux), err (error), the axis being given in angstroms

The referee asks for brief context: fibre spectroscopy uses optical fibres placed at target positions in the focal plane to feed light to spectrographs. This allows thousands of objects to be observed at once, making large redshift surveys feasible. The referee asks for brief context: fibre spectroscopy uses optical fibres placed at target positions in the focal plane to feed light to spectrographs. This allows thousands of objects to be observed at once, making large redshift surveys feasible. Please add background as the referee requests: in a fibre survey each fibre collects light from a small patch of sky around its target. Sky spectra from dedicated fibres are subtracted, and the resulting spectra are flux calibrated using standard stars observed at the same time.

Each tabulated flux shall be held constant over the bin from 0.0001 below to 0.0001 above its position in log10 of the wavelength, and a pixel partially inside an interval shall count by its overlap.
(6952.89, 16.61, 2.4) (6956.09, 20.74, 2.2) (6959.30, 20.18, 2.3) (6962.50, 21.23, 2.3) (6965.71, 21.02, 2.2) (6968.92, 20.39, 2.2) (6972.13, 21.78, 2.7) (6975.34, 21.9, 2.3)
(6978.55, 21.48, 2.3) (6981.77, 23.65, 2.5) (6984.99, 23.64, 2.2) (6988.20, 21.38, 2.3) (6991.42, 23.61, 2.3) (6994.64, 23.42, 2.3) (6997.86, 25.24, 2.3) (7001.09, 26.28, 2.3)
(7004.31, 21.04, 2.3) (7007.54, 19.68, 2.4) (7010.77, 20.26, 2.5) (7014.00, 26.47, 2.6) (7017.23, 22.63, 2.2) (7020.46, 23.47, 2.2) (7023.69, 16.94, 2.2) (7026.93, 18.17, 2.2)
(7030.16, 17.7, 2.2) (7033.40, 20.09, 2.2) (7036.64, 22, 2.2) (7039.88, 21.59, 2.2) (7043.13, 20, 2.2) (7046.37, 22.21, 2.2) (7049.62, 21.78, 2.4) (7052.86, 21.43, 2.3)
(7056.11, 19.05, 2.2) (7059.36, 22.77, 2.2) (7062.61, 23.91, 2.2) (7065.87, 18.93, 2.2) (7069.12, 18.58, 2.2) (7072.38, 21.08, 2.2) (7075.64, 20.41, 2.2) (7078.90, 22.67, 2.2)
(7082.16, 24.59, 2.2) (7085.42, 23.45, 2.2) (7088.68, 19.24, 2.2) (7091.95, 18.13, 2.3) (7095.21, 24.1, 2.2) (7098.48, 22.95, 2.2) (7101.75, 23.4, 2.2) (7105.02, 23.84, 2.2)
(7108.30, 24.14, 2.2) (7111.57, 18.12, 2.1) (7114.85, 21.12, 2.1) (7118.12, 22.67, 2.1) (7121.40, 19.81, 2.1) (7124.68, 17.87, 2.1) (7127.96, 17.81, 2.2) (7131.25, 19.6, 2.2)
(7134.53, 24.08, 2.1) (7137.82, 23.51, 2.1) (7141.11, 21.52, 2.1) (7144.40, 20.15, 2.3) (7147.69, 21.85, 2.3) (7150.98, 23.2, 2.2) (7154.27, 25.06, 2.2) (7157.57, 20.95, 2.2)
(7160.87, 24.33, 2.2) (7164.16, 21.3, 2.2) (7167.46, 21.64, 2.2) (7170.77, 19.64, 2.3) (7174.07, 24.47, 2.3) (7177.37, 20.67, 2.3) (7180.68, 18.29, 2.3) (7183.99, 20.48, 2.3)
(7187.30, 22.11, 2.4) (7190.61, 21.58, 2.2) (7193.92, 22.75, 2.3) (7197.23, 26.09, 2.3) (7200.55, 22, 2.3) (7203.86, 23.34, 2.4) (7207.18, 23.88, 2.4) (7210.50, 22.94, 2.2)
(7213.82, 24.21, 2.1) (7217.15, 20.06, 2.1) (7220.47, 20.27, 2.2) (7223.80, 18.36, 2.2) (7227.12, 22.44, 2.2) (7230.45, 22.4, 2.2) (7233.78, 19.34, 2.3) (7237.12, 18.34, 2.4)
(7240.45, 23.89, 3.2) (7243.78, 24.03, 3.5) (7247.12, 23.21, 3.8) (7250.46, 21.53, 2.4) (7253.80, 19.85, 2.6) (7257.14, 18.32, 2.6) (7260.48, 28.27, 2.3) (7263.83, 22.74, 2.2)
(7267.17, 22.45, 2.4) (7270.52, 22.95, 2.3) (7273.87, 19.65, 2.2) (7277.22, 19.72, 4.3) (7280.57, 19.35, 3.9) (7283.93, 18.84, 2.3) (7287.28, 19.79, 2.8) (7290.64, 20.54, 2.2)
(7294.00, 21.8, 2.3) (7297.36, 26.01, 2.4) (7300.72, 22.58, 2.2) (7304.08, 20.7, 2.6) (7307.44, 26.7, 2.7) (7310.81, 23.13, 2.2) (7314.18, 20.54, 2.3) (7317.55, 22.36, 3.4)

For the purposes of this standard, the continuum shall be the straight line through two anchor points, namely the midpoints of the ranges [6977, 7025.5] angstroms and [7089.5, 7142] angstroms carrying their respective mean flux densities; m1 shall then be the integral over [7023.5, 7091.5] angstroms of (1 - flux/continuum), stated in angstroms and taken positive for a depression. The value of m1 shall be 3.6 angstroms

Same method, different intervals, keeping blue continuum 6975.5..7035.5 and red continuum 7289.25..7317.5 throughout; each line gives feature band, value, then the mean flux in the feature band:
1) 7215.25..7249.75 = 2.0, 21.3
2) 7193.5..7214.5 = -1.1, 23.6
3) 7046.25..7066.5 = 0.5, 21.5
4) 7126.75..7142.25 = 0.6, 21.4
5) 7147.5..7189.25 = 1.0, 21.8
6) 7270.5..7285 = 1.8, 19.8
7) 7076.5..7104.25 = -0.2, 22.3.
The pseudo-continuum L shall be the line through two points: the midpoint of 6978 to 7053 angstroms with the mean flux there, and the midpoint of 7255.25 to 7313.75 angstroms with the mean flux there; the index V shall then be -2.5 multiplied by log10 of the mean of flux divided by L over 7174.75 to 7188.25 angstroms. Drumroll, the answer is 0.07 mag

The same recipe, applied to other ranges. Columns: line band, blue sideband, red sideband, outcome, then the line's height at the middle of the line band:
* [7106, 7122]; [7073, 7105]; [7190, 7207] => 0.052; 22.4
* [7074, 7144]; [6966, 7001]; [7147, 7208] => 0.045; 22.4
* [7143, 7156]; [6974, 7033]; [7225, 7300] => -0.040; 21.8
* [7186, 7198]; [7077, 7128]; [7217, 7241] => -0.105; 20.8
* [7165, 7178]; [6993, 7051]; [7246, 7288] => -0.012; 21.4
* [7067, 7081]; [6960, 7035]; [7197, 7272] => 0.058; 21.9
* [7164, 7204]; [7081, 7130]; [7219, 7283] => -0.023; 21.4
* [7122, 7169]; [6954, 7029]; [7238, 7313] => 0.019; 22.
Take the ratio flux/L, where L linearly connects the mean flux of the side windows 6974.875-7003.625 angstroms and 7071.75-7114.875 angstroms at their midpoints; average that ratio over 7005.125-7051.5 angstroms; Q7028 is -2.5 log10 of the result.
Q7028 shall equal 0.10 mag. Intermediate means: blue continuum 23.4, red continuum 22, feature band 20.9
